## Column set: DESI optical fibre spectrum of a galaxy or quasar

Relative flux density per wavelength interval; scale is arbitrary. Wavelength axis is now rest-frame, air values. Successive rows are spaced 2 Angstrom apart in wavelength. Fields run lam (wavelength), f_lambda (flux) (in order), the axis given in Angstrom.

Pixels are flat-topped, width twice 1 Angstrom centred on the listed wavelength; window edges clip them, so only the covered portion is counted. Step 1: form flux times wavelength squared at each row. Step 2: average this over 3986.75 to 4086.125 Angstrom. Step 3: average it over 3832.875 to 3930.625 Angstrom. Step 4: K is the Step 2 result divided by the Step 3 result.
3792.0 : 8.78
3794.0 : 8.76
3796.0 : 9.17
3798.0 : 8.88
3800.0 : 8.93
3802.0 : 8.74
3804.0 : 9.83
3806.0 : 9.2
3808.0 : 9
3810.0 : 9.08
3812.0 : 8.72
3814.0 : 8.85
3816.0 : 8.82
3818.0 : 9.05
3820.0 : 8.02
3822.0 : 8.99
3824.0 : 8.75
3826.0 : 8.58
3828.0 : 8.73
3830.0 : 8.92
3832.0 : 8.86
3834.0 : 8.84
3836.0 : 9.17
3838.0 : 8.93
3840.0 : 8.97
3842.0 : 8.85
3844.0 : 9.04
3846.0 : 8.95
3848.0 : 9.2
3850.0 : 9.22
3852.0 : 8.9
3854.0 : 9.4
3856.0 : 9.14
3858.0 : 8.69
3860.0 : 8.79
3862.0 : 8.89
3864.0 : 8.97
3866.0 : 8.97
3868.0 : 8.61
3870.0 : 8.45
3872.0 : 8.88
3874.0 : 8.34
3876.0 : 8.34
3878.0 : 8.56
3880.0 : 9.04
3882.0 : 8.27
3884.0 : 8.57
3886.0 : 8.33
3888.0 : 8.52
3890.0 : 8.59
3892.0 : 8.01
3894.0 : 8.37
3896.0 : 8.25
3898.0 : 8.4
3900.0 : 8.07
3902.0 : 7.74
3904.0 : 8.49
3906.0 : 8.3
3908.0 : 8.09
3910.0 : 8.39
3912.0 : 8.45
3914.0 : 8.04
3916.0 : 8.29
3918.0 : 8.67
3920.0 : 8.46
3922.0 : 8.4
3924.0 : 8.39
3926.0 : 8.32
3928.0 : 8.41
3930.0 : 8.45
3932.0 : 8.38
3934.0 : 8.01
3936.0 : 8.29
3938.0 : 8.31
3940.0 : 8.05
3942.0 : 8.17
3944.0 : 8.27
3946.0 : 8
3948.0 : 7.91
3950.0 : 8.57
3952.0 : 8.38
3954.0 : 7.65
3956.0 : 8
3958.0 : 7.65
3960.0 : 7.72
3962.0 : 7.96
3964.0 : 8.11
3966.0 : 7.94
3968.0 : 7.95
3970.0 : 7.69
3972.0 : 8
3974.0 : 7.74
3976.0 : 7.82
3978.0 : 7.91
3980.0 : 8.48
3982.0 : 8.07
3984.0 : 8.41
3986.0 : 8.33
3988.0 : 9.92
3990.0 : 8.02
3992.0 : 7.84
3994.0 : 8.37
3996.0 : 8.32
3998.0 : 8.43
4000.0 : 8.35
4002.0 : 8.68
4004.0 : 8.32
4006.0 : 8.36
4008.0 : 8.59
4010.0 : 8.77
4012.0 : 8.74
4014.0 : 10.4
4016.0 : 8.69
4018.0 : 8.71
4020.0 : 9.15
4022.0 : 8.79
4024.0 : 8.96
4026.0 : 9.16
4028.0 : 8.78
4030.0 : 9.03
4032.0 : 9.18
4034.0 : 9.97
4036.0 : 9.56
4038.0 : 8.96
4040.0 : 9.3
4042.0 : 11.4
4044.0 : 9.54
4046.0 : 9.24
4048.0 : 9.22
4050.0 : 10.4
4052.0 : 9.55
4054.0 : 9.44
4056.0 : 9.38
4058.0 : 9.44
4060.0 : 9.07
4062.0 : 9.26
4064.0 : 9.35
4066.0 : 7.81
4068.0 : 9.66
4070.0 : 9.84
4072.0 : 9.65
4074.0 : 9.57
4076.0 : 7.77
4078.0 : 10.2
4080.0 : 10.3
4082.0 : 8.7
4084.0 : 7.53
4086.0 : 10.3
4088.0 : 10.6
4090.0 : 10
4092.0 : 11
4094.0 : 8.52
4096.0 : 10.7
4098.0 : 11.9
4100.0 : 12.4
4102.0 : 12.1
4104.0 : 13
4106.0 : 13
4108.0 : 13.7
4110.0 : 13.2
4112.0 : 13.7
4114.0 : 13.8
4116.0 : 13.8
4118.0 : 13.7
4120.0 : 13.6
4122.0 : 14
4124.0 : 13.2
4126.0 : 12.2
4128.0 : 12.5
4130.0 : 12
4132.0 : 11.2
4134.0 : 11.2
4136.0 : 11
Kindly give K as 1.1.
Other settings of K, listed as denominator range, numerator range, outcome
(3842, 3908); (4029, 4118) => 1.33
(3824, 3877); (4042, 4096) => 1.20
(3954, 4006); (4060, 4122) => 1.42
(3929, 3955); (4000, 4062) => 1.18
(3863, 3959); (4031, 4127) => 1.39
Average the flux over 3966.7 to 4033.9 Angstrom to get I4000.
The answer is 8.56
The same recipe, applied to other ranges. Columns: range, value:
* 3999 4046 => 9.11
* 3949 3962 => 7.99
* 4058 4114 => 10.5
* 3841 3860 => 9.03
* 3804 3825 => 8.89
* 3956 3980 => 7.89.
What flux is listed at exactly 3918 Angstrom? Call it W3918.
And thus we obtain 8.67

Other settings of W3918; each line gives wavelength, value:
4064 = 9.35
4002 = 8.68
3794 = 8.76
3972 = 8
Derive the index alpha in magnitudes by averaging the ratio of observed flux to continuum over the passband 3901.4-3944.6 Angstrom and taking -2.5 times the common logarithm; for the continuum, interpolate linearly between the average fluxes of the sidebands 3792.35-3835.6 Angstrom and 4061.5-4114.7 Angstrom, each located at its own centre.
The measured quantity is 0.16 mag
